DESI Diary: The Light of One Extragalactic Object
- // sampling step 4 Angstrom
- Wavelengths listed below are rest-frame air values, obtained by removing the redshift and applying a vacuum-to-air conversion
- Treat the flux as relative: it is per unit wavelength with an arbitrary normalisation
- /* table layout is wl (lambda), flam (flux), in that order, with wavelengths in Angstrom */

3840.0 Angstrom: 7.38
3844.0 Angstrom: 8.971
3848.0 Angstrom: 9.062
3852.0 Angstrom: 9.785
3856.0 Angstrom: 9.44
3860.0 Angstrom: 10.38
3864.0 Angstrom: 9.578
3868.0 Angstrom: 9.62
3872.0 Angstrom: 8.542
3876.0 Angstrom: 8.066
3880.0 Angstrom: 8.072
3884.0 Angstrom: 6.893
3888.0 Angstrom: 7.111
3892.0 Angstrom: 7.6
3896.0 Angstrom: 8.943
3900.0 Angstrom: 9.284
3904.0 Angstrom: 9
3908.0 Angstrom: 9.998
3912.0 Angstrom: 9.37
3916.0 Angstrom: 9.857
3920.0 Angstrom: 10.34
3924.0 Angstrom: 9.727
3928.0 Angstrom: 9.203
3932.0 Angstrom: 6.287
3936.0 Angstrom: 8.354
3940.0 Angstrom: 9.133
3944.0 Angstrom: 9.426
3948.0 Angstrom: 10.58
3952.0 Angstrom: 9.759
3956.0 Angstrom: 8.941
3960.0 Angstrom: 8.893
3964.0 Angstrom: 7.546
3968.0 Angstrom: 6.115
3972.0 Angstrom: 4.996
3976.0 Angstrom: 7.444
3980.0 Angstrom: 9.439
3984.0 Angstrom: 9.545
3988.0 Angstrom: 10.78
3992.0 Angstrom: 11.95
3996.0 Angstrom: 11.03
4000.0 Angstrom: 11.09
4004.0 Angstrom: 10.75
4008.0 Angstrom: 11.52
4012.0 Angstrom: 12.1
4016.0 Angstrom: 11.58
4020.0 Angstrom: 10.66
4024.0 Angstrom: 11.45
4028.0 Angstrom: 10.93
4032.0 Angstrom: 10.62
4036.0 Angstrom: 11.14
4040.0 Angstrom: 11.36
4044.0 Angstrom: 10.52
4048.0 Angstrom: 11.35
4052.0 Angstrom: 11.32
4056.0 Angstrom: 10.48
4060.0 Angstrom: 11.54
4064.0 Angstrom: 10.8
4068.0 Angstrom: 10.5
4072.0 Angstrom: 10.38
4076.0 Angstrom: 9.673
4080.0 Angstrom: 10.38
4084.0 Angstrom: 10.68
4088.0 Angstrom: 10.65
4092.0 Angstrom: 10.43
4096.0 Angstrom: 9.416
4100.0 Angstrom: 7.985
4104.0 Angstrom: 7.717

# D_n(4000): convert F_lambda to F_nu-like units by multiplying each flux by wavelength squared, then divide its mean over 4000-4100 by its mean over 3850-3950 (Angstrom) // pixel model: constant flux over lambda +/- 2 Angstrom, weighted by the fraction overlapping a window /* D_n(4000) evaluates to 1.3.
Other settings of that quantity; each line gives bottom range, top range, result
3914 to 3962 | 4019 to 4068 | 1.26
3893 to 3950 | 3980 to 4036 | 1.25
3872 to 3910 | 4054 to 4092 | 1.39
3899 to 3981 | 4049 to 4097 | 1.29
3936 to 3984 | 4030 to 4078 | 1.34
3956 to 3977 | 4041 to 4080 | 1.57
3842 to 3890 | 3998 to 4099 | 1.35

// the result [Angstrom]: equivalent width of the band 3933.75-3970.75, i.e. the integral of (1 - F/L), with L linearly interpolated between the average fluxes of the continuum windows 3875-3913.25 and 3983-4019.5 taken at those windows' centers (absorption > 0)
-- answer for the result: 4.6 Angstrom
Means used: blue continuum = 8.42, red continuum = 11.2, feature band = 8.66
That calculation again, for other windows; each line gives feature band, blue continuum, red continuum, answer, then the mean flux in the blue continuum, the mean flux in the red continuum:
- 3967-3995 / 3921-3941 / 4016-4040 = 3.17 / 8.6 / 11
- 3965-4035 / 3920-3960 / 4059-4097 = -2.78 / 9.1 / 10.4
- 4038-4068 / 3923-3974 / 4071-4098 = -3.76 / 8.36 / 10.2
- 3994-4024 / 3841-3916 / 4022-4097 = -3.06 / 8.88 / 10.7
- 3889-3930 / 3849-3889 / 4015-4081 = -0.04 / 8.8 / 10.9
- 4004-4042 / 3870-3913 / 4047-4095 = -4.51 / 8.42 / 10.6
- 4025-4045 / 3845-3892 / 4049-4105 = -2.13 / 8.73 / 10.2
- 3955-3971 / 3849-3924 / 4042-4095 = 3.41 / 9.01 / 10.6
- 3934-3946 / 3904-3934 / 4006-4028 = 0.91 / 9.24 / 11.4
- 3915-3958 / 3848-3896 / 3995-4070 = 1.87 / 8.67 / 11.1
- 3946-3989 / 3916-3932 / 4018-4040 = 6.52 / 9.34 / 11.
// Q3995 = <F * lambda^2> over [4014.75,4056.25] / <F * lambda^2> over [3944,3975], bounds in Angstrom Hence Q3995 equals 1.40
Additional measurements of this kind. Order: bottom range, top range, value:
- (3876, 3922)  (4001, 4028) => 1.37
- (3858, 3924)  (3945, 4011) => 1.10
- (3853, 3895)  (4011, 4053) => 1.41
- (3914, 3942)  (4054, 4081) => 1.26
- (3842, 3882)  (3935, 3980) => 0.96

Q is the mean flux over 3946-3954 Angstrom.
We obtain 10.2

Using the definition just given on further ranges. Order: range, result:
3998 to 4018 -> 11.4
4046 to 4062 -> 11.2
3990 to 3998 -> 11.5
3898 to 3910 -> 9.43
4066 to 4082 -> 10.2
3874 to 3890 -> 7.54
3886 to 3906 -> 8.39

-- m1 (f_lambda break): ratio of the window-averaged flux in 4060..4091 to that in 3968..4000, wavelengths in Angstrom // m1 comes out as 1.1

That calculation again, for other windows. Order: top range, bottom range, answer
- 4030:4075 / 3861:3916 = 1.25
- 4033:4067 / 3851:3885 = 1.23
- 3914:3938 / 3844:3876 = 0.96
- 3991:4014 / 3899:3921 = 1.18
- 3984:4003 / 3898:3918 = 1.16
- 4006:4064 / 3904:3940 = 1.22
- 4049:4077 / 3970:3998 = 1.15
